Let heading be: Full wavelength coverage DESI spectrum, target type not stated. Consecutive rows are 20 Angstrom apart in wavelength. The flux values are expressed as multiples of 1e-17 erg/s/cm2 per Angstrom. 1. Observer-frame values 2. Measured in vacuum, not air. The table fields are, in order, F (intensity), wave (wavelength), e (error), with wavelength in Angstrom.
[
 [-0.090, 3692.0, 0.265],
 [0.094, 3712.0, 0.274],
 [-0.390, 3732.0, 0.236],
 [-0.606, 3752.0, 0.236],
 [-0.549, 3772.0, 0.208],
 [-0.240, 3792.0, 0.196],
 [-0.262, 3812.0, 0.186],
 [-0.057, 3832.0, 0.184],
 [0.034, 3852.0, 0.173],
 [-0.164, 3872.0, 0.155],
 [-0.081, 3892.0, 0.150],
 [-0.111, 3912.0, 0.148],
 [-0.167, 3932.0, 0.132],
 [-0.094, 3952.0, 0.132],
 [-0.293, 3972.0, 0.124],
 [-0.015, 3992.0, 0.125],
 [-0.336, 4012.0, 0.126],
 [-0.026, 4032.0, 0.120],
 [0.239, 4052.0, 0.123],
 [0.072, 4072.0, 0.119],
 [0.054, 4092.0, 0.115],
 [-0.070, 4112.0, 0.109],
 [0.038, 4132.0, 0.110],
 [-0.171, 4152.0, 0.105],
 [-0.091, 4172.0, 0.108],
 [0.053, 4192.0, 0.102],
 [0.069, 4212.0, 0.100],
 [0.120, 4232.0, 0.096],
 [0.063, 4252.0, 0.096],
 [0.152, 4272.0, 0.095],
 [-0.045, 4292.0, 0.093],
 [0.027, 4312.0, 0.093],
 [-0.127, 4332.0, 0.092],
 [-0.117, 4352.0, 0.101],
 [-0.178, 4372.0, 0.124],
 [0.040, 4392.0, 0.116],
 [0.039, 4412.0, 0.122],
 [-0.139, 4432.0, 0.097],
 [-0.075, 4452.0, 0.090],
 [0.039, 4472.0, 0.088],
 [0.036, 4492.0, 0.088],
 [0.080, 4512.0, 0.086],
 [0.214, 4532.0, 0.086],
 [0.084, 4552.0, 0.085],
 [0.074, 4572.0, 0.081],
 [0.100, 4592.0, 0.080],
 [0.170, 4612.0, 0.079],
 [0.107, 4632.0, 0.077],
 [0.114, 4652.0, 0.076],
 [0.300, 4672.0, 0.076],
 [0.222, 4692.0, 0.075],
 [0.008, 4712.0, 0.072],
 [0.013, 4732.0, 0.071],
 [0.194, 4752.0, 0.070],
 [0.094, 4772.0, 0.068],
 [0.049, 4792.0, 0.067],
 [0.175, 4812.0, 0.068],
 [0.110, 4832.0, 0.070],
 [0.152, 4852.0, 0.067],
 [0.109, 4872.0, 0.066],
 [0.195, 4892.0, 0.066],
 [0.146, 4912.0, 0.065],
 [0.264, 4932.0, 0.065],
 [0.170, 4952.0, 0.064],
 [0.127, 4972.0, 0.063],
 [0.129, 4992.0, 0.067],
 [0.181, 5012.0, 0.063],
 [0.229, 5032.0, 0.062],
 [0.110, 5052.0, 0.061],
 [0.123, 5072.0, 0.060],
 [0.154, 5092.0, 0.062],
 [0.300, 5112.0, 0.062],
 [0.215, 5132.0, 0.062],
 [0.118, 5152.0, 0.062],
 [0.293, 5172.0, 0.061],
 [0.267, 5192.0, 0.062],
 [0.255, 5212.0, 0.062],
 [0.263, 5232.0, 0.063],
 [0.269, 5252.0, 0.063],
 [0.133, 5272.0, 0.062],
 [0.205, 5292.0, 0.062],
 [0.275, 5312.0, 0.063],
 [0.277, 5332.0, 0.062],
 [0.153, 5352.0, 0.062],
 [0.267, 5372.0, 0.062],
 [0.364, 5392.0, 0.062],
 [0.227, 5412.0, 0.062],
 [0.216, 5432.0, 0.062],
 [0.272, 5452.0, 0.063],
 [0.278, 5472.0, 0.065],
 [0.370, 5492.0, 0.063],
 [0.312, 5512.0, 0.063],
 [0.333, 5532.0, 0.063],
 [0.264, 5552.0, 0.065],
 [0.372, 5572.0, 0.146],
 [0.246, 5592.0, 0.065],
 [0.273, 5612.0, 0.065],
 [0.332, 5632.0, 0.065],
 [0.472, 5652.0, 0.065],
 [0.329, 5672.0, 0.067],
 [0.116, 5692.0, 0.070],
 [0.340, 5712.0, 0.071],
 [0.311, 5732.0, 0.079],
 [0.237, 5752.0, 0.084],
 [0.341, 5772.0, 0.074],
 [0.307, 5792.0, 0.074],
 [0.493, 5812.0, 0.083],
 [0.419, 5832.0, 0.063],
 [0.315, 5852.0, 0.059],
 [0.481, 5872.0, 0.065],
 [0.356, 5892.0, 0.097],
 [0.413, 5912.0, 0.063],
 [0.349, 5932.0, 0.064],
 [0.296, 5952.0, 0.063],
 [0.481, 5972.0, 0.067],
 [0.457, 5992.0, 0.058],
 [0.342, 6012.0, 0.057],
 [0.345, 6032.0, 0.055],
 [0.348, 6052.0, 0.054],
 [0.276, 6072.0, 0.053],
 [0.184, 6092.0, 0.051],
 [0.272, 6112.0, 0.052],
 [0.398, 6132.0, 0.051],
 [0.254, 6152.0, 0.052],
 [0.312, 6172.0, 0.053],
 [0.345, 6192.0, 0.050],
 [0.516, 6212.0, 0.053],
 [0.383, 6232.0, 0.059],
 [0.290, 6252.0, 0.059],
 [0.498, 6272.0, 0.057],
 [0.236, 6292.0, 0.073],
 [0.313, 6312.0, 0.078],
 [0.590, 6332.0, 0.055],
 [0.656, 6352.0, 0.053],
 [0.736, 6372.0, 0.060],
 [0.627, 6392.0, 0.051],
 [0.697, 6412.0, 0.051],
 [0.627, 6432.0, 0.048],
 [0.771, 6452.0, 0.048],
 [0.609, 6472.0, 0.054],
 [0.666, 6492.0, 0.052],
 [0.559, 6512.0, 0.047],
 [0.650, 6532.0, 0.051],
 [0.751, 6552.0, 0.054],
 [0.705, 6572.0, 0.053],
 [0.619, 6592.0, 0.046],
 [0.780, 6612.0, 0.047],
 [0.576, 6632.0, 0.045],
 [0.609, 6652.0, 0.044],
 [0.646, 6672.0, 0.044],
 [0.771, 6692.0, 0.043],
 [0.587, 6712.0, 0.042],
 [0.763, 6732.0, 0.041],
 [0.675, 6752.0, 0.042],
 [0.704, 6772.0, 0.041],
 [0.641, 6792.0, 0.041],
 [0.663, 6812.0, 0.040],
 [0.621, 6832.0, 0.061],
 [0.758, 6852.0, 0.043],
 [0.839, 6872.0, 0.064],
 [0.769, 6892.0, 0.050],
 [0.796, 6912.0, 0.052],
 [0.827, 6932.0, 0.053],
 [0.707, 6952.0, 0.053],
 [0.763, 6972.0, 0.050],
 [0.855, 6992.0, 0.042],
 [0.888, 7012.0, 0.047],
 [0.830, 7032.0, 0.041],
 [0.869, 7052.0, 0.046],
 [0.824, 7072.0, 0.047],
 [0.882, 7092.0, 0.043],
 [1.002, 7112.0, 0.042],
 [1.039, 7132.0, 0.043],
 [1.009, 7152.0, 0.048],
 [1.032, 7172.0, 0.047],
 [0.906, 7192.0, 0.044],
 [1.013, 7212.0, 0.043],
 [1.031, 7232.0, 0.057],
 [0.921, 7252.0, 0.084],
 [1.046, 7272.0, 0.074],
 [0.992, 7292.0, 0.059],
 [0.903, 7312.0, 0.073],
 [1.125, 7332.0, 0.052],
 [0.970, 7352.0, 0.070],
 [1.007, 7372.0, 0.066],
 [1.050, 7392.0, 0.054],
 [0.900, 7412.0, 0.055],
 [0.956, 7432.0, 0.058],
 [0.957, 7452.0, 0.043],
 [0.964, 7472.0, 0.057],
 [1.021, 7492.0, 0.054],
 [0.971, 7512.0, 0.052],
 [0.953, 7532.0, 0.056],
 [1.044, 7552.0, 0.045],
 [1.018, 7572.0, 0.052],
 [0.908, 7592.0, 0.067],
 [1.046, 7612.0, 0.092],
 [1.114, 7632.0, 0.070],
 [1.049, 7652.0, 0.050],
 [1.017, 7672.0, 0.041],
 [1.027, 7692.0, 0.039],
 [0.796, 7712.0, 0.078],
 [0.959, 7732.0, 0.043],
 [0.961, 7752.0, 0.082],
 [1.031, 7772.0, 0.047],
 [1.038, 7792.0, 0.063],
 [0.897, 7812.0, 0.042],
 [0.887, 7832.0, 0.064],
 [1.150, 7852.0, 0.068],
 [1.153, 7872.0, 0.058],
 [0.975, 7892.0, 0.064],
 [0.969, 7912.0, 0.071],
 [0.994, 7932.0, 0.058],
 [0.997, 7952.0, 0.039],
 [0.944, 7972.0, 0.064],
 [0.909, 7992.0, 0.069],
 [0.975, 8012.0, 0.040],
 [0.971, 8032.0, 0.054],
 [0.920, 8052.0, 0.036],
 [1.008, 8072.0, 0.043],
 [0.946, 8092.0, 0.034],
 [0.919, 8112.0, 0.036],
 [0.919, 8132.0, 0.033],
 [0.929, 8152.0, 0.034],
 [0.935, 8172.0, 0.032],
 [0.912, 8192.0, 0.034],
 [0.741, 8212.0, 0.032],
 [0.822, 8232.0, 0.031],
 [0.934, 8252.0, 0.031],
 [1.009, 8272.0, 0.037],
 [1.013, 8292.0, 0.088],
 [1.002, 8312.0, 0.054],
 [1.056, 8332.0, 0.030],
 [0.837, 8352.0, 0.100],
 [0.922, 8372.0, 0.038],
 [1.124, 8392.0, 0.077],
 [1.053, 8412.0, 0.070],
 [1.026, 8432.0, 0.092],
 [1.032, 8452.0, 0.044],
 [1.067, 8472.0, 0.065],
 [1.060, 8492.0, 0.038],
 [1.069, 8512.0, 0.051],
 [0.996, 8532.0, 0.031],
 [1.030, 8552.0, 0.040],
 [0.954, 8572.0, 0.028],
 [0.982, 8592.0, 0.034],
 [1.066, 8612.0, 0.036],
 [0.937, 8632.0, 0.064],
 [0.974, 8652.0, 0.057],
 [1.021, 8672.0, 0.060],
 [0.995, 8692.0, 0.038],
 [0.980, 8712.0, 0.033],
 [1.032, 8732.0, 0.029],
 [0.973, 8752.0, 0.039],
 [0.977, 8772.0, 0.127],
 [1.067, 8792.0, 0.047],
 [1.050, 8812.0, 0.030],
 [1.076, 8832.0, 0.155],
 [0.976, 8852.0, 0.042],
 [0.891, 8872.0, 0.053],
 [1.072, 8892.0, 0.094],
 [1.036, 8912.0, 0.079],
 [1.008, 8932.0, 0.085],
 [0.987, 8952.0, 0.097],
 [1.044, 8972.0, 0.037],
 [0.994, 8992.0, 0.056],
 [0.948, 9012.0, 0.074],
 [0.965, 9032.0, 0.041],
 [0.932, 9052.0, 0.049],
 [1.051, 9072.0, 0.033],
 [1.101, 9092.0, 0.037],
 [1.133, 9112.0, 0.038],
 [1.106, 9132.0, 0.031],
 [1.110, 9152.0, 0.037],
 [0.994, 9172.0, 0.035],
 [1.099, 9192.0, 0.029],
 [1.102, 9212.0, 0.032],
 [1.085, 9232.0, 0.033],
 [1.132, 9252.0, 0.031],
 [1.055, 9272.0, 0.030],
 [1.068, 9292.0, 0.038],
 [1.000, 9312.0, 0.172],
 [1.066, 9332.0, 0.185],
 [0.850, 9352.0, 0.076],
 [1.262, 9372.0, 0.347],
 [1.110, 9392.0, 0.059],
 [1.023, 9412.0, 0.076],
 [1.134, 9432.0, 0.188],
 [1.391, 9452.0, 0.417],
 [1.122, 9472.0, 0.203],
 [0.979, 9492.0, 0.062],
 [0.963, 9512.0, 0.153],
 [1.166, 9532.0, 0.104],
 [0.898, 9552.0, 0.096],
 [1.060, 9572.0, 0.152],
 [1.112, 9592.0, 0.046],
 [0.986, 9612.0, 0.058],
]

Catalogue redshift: 0.587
